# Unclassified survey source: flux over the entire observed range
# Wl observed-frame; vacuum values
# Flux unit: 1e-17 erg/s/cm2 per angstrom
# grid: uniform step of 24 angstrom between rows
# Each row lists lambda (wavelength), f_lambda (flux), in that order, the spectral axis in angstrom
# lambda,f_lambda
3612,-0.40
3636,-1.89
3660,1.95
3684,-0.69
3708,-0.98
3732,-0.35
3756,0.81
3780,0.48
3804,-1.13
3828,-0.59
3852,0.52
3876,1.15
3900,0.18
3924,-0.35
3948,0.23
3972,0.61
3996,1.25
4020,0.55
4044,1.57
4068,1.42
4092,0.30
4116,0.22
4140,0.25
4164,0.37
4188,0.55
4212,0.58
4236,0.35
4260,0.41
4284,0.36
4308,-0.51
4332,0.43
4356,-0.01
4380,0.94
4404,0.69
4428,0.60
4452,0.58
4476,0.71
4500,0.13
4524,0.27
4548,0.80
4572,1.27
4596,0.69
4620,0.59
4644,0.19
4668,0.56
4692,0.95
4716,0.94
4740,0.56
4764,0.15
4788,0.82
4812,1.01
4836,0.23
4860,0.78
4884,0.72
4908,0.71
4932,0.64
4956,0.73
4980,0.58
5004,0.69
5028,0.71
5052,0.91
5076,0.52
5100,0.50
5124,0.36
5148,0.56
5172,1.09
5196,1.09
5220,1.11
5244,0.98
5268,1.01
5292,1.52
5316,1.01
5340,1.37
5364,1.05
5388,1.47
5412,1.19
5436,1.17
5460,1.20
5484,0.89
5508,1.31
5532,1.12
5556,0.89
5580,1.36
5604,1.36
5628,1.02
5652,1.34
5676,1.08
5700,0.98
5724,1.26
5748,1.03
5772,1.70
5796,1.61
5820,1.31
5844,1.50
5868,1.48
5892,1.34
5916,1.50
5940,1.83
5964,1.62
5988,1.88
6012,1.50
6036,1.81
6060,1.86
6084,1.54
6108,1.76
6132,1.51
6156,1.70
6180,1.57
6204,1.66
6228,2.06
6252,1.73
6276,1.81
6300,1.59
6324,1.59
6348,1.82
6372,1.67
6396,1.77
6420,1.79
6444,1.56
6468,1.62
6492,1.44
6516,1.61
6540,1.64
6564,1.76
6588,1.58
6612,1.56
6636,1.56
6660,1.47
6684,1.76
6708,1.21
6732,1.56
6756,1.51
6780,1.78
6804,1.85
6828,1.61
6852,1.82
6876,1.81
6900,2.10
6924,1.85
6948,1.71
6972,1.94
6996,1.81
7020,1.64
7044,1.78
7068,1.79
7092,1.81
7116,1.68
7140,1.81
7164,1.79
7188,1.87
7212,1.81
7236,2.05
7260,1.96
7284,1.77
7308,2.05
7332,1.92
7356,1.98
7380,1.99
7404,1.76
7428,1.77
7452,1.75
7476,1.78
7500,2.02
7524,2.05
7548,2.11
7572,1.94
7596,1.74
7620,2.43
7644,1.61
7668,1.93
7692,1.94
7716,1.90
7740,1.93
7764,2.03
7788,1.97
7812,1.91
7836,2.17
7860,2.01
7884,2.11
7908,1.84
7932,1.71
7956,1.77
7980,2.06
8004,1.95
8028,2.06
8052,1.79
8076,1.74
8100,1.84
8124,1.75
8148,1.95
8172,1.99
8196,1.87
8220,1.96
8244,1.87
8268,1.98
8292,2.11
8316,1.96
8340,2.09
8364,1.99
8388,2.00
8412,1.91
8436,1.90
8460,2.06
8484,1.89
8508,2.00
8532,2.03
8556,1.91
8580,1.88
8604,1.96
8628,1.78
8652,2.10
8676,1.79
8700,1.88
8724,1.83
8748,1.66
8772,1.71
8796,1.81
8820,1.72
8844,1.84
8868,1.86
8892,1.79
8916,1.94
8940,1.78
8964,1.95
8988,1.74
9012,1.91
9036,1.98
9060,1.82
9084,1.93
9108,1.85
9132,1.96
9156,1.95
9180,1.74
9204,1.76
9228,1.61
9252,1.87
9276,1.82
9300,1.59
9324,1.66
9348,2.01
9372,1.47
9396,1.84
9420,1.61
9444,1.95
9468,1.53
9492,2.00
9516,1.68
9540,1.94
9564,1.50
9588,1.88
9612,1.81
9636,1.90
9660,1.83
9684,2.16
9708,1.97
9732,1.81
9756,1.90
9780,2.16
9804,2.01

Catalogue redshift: 0.30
